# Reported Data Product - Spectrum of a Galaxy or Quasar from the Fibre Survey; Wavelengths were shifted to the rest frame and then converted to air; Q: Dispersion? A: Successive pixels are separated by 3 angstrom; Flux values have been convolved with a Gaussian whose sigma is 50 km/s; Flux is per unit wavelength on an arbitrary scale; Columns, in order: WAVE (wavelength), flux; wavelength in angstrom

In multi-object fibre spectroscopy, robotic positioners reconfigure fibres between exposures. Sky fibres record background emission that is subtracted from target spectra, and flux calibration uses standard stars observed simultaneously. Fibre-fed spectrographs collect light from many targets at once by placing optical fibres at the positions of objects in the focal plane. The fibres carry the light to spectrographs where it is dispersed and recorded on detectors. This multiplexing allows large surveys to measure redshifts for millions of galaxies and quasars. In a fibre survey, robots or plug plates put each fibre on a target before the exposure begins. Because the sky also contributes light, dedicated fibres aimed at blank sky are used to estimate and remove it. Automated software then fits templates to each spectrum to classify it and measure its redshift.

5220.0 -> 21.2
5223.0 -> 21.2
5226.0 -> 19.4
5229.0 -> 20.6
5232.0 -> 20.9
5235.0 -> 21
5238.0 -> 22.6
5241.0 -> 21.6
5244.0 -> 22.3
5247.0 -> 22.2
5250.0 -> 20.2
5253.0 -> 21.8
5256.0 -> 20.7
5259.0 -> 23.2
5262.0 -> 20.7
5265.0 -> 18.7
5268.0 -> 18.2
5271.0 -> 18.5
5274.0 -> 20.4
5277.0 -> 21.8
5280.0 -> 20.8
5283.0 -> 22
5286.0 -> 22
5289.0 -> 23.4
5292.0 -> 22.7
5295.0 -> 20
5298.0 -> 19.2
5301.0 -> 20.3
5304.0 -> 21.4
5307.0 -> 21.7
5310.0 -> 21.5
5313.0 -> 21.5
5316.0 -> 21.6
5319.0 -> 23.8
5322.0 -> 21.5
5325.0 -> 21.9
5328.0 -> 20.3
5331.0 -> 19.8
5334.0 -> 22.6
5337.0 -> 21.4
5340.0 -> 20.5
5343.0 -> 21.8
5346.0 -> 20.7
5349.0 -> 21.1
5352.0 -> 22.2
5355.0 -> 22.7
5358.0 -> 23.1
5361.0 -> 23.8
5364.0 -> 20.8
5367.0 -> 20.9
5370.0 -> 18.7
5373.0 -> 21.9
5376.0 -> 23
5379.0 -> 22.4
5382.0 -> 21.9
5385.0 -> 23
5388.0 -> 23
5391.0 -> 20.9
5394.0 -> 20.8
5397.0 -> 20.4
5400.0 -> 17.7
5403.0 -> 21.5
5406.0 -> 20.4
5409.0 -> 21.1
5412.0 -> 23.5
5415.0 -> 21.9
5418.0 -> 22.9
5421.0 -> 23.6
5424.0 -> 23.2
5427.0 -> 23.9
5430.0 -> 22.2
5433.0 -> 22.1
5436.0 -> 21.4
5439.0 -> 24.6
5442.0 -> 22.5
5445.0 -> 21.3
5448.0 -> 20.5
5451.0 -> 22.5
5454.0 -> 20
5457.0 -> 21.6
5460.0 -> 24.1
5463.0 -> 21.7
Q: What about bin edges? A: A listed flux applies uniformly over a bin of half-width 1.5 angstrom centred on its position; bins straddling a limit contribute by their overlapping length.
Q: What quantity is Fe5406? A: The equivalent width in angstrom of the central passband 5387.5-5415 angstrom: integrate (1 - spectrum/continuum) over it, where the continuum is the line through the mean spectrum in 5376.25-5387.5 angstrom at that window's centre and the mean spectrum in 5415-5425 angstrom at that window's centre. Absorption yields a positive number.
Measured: 2.2 angstrom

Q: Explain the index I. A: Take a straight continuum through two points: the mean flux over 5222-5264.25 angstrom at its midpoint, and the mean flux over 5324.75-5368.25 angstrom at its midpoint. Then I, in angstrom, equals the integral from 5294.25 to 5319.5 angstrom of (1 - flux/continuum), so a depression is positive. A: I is 0.4 angstrom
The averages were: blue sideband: 21.3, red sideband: 21.6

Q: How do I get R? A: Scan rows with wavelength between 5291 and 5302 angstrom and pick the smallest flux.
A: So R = 19.2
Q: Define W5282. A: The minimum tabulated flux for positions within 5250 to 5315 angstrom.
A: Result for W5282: 18.2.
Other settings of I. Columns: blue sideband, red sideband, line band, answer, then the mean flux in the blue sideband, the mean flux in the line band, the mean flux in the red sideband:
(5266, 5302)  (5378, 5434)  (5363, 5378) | 0.3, 20.8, 21.1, 21.9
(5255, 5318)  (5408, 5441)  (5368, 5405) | 1.7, 21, 21.2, 22.8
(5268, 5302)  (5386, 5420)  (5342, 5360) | -0.7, 20.9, 22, 21.3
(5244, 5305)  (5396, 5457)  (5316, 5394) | -1.1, 20.9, 21.7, 21.9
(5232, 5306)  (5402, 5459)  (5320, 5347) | 0.4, 21.1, 21.2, 22.2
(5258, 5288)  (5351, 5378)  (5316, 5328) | -0.4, 20.6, 22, 21.9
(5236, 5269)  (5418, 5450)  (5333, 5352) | 0.4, 21.2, 21.4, 22.5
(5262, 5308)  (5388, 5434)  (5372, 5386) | -0.6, 20.7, 22.4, 21.8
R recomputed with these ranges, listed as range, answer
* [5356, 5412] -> 17.7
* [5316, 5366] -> 19.8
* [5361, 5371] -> 18.7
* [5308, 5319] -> 21.5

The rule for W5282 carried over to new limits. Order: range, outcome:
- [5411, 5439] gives 21.4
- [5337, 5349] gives 20.5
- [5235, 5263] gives 20.2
